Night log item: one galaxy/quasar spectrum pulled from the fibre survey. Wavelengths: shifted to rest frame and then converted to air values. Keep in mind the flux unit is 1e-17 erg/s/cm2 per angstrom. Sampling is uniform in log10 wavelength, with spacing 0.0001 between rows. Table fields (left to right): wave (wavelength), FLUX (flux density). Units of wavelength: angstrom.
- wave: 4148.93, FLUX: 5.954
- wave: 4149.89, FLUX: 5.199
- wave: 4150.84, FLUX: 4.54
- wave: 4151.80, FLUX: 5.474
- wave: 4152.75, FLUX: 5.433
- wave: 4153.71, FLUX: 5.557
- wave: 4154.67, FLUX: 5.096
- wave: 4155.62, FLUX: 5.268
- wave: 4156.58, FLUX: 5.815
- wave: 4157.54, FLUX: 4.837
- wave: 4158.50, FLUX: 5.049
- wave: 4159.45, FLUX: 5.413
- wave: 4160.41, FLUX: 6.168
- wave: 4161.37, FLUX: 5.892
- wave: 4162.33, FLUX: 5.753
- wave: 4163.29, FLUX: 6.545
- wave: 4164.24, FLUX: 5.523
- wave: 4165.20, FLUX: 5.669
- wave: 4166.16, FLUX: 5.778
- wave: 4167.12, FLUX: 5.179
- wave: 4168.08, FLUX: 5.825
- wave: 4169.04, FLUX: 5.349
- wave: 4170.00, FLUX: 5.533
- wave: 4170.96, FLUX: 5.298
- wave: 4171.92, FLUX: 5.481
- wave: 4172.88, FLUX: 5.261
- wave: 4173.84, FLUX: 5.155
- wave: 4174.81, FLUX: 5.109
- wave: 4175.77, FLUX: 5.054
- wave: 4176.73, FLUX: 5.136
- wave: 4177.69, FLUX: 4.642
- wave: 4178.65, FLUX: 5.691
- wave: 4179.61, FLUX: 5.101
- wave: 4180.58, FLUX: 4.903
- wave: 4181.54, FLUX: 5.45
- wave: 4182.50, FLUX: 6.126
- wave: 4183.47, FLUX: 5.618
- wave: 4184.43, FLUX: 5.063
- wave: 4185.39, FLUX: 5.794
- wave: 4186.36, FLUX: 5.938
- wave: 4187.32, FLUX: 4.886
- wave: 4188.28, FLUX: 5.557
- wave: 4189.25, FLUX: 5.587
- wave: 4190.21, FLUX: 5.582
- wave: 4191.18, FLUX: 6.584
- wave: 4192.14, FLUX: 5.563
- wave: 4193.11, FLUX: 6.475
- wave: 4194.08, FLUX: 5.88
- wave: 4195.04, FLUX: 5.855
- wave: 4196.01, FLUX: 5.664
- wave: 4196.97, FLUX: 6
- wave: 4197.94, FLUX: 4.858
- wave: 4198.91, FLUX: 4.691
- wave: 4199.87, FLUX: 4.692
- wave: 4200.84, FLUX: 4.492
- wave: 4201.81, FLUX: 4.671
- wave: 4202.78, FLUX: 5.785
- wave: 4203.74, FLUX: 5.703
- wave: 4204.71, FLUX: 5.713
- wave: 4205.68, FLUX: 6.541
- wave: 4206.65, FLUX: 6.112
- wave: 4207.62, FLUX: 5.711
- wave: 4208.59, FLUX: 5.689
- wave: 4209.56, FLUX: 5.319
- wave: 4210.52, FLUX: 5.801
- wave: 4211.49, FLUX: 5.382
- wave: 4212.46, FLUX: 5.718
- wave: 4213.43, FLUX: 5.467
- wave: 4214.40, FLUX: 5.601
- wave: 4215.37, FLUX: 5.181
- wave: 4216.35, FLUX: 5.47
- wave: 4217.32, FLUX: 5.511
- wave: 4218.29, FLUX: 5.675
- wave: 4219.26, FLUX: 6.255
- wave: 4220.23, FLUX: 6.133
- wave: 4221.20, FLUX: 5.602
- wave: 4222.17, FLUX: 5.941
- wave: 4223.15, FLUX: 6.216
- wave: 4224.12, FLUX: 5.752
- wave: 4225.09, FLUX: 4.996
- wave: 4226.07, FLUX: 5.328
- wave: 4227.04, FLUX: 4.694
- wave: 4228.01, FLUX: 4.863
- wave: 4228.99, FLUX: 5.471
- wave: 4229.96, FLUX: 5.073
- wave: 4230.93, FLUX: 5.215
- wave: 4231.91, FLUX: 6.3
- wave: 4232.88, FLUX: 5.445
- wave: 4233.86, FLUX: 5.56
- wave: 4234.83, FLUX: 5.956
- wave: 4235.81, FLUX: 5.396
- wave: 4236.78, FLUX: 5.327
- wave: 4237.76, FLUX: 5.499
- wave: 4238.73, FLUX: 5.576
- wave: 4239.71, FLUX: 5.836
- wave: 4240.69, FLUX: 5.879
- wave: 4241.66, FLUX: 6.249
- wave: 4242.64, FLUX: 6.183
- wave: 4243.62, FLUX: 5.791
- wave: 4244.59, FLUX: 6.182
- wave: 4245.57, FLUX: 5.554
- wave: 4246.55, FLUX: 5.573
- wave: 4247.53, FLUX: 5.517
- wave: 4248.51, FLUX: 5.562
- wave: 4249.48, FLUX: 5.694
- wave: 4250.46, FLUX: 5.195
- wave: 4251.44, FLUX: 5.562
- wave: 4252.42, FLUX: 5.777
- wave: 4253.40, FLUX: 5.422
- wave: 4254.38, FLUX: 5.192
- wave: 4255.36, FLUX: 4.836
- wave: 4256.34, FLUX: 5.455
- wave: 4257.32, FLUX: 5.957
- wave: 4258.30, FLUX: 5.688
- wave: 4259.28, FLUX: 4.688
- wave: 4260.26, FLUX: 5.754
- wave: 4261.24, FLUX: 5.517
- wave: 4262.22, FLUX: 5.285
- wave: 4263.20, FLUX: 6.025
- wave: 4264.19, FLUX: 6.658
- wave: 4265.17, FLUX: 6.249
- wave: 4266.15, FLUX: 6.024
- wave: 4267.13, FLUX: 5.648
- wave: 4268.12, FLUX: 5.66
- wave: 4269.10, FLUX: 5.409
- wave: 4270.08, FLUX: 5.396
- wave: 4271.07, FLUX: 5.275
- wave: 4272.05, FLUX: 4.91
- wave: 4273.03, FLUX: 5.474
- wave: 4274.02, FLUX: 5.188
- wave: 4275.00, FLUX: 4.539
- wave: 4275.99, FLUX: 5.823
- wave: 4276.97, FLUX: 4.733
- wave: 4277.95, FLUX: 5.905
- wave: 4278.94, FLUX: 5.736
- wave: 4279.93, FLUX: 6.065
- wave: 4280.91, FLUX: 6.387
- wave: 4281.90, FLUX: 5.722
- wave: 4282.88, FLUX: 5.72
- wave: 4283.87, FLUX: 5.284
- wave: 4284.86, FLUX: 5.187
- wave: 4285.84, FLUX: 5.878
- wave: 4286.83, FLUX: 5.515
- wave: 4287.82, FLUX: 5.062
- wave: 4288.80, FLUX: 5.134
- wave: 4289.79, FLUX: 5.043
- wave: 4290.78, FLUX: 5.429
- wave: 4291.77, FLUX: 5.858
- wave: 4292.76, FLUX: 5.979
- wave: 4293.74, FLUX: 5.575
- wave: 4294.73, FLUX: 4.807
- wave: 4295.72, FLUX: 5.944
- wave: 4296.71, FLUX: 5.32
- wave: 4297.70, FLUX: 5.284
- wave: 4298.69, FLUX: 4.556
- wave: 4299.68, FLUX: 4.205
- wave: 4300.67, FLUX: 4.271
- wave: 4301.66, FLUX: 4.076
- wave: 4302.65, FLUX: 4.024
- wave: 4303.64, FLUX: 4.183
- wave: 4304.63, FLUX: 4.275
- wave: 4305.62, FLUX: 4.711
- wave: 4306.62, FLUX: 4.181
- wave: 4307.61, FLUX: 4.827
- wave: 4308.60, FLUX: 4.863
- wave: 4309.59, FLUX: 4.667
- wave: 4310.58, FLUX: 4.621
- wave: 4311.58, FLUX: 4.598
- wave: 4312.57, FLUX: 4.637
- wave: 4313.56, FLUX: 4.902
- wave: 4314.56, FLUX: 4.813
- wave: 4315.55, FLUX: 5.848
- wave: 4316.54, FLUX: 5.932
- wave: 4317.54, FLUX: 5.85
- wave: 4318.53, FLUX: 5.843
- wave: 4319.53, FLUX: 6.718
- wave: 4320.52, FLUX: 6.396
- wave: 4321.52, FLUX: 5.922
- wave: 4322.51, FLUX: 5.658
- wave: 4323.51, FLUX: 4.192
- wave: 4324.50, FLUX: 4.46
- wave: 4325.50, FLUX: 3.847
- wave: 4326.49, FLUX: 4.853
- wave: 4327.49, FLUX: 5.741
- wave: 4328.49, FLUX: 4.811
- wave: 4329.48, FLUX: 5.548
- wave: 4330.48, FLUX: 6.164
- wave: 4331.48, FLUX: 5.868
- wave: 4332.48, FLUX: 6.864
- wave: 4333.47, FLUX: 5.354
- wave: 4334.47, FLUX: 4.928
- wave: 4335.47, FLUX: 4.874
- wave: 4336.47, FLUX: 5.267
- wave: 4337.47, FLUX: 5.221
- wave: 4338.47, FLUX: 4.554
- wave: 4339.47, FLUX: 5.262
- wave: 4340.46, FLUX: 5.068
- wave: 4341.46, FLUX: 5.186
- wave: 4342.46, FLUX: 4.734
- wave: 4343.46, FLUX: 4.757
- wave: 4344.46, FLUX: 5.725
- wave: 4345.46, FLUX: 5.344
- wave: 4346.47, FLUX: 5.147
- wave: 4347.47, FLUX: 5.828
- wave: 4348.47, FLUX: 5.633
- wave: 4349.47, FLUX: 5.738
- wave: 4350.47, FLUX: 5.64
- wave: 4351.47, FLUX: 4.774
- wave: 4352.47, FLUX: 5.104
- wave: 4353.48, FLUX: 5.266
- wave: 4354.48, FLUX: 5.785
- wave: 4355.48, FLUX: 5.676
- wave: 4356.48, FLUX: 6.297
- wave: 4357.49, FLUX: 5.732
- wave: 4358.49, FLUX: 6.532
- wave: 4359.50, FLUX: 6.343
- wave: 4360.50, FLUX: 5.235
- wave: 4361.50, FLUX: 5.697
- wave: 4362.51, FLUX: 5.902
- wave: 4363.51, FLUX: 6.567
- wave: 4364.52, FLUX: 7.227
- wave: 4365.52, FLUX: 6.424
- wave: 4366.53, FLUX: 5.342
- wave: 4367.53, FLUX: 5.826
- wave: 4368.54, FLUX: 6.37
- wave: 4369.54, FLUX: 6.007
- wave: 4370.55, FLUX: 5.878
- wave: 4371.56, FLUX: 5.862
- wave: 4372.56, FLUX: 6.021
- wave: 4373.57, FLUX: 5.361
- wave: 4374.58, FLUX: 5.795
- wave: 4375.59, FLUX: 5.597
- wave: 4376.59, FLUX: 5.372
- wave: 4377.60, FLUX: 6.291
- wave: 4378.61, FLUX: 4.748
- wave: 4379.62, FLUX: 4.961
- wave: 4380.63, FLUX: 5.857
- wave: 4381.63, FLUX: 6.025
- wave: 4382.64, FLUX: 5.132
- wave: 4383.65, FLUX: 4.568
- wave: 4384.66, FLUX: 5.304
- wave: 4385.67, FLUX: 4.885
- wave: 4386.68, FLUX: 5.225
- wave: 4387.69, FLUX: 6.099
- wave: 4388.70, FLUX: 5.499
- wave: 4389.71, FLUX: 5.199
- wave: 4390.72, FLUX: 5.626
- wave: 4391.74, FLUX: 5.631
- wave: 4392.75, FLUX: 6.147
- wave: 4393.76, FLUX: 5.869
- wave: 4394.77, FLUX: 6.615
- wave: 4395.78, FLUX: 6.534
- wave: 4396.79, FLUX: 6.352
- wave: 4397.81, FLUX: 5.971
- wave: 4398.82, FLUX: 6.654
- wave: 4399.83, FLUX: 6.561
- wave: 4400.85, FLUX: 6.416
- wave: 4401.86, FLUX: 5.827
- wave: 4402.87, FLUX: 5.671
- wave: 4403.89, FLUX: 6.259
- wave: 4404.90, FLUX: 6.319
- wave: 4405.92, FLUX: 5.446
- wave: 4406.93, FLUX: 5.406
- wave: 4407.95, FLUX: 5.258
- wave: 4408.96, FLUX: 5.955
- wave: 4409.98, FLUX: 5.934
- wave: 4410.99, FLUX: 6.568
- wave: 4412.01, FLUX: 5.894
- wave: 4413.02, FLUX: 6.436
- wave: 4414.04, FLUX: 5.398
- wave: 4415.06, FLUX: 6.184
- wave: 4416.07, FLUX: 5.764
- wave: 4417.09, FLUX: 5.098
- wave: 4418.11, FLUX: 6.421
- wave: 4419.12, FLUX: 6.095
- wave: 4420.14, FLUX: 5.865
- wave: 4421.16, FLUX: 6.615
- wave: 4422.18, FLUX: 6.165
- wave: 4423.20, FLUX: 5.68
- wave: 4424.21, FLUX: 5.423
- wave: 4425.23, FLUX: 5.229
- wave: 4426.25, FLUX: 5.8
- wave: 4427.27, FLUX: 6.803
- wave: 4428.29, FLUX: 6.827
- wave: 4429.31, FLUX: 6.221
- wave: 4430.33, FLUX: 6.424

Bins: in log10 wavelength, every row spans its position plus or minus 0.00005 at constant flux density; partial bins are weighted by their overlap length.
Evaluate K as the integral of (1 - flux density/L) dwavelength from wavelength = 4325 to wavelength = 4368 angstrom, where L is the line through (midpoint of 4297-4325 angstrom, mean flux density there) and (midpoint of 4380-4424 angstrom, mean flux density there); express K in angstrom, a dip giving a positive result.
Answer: -1.75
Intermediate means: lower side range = 4.95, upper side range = 5.87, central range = 5.53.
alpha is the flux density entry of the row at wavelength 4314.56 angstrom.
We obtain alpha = 4.813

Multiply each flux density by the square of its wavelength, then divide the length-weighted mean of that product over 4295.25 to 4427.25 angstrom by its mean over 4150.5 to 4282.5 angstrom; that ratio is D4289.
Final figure 1.07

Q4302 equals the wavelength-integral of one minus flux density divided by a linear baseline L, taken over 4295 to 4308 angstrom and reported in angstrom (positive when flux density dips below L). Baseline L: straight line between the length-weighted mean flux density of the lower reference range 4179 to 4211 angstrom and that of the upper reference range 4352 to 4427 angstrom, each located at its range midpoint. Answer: 2.5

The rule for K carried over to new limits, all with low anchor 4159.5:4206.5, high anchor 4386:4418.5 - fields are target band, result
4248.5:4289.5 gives 1.1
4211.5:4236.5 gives 0.2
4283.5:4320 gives 4.2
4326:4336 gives 0.5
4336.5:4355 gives 1.8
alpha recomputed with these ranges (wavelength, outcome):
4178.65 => 5.691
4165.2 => 5.669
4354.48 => 5.785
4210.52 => 5.801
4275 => 4.539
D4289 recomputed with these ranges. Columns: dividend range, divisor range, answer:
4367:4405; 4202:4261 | 1.11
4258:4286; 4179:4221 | 1.03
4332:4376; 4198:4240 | 1.09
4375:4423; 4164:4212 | 1.17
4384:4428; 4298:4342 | 1.21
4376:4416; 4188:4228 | 1.13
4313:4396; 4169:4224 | 1.08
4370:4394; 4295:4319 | 1.18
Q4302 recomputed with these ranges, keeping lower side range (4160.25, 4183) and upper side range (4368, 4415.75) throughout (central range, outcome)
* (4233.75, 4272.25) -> -0.22 angstrom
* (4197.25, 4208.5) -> 0.28 angstrom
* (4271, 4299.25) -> 1.11 angstrom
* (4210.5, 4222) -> -0.23 angstrom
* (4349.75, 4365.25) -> -0.28 angstrom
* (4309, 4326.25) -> 1.43 angstrom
